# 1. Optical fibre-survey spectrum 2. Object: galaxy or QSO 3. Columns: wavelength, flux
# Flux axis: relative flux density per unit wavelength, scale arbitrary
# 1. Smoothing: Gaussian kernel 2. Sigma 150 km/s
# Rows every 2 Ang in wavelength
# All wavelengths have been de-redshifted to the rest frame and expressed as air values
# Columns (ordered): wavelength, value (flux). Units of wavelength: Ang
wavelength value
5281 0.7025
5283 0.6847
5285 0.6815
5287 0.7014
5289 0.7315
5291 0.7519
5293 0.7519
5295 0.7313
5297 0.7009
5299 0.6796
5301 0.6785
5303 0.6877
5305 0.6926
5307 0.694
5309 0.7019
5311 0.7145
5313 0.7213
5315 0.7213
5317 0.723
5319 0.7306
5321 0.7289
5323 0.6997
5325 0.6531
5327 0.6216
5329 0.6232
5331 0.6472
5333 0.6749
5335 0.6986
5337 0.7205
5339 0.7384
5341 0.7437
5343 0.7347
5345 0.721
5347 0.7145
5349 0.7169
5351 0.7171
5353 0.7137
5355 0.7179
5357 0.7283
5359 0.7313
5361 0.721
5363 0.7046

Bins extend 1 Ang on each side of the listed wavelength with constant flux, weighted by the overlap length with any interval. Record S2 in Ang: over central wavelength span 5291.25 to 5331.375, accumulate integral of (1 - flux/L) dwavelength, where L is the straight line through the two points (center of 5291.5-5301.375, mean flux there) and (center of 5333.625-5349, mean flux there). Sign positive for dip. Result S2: 1.1 Ang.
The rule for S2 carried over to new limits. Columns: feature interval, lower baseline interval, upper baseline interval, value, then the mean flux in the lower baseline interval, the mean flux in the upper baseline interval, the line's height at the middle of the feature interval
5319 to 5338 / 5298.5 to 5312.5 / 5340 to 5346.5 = 1.1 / 0.694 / 0.732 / 0.717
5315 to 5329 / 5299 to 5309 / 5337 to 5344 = 0.4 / 0.689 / 0.736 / 0.712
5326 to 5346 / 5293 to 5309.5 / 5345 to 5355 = 0.5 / 0.699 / 0.716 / 0.711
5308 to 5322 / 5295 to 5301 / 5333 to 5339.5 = -0.4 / 0.695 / 0.711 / 0.702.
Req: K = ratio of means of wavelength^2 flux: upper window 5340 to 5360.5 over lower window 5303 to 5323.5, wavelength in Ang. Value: 1.03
